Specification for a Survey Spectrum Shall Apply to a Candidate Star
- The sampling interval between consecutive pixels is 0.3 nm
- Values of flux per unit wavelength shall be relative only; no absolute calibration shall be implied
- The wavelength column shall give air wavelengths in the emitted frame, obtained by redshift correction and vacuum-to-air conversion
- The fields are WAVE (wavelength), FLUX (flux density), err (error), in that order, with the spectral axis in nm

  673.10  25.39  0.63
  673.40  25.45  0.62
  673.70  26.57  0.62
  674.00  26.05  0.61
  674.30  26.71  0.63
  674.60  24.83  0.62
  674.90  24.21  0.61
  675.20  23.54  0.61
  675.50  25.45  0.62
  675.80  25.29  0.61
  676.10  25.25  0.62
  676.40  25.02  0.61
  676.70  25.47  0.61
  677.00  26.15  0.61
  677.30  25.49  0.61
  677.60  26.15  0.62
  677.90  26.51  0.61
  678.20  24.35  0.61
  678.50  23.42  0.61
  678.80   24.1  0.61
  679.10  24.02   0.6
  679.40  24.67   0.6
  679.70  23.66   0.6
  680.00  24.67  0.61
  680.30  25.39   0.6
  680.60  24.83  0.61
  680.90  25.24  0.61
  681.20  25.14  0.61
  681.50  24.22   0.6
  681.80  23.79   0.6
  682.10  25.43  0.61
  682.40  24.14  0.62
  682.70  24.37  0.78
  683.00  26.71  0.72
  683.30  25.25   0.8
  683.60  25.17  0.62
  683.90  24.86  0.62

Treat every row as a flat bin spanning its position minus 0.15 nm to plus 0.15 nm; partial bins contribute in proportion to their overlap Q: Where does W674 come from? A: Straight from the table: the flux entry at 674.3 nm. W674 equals 26.71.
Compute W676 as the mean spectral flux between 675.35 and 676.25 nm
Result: 25.3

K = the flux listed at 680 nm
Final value 24.67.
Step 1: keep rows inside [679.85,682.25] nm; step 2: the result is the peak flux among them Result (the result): 25.43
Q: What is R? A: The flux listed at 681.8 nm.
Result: 23.79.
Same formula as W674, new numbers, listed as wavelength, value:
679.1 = 24.02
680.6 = 24.83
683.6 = 25.17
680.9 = 25.24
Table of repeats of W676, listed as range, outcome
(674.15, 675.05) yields 25.2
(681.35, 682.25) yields 24.5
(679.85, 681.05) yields 25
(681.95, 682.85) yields 24.6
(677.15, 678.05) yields 26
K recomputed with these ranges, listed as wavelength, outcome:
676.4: 25.02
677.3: 25.49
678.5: 23.42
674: 26.05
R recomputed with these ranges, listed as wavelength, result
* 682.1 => 25.43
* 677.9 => 26.51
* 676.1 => 25.25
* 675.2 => 23.54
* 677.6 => 26.15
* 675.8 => 25.29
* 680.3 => 25.39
